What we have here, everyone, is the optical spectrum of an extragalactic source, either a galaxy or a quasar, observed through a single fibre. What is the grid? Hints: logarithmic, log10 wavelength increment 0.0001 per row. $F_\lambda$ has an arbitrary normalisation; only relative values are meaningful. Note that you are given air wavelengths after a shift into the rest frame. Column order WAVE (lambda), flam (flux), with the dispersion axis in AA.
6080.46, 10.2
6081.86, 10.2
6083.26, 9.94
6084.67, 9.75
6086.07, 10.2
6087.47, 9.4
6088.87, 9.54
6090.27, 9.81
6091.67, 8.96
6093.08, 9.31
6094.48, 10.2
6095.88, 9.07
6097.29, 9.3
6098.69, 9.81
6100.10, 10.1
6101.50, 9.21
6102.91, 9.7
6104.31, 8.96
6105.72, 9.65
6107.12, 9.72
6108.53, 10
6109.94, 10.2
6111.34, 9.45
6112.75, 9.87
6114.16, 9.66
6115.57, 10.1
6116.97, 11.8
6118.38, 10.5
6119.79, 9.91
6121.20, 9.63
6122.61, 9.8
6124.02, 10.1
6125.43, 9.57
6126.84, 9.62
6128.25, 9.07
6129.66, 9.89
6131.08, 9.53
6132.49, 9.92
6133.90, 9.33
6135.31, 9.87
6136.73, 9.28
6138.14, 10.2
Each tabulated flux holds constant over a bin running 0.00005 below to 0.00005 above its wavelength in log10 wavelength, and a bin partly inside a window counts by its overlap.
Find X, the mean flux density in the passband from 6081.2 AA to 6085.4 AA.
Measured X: 9.95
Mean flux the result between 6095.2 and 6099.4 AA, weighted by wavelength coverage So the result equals 9.38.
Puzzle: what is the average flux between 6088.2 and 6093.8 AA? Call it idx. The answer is 9.41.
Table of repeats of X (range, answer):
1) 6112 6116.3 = 9.89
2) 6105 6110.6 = 9.88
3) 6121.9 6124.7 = 9.95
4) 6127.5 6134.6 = 9.55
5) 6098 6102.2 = 9.7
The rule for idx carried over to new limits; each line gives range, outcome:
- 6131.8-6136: 9.72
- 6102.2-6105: 9.33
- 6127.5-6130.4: 9.46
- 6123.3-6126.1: 9.84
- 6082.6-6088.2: 9.81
